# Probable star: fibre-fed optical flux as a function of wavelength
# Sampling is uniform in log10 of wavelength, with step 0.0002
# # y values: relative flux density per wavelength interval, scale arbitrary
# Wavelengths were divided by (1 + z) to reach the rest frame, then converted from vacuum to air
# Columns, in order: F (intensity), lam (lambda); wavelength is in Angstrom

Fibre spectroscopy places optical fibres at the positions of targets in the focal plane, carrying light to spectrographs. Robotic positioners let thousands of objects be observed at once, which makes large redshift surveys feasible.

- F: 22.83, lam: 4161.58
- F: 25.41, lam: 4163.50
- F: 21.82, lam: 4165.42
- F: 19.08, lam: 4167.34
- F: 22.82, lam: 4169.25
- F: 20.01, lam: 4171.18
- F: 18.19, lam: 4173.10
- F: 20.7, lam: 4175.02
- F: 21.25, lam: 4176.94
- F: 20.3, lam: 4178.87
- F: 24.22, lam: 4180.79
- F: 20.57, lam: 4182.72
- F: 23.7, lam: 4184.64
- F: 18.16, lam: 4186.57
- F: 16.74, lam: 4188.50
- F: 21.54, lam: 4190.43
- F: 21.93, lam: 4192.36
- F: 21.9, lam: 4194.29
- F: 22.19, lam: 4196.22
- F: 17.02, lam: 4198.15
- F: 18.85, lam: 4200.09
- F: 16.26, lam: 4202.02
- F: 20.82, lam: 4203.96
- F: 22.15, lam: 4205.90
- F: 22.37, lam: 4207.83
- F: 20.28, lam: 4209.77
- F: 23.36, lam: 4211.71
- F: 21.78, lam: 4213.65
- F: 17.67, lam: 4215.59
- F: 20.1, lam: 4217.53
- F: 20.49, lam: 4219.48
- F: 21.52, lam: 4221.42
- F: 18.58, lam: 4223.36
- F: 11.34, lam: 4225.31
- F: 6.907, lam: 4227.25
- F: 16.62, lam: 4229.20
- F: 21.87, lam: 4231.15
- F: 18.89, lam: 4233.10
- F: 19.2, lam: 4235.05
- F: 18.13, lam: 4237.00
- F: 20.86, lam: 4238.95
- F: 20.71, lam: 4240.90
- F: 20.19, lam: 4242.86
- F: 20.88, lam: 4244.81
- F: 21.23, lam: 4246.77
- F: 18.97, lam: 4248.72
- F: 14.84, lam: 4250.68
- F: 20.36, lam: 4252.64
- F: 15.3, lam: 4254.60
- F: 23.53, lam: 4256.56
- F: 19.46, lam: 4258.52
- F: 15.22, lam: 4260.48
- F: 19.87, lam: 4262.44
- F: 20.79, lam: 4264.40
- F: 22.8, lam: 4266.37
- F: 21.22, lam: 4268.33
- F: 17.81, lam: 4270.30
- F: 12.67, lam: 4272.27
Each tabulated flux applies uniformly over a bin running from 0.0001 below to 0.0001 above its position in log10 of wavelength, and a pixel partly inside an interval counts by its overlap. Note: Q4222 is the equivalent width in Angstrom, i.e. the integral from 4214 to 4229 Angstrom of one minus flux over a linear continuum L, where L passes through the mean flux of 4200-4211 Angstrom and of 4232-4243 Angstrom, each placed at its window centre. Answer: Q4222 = 2.3 Angstrom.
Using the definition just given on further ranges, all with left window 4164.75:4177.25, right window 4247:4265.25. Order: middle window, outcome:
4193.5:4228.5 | 1.2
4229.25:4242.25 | -0.3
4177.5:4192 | -0.4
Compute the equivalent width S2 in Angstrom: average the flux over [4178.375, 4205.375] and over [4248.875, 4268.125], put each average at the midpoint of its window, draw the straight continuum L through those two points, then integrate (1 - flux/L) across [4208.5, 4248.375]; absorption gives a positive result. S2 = 1.33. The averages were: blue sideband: 20.3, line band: 19.1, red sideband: 19.2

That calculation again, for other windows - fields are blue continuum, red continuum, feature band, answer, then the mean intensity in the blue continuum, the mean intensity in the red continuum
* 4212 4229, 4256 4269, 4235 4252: -0.4 Angstrom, 17.5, 20.3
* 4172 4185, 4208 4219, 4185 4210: 1.0 Angstrom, 21.2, 20.7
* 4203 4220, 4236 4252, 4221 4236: 2.6 Angstrom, 21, 19.5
